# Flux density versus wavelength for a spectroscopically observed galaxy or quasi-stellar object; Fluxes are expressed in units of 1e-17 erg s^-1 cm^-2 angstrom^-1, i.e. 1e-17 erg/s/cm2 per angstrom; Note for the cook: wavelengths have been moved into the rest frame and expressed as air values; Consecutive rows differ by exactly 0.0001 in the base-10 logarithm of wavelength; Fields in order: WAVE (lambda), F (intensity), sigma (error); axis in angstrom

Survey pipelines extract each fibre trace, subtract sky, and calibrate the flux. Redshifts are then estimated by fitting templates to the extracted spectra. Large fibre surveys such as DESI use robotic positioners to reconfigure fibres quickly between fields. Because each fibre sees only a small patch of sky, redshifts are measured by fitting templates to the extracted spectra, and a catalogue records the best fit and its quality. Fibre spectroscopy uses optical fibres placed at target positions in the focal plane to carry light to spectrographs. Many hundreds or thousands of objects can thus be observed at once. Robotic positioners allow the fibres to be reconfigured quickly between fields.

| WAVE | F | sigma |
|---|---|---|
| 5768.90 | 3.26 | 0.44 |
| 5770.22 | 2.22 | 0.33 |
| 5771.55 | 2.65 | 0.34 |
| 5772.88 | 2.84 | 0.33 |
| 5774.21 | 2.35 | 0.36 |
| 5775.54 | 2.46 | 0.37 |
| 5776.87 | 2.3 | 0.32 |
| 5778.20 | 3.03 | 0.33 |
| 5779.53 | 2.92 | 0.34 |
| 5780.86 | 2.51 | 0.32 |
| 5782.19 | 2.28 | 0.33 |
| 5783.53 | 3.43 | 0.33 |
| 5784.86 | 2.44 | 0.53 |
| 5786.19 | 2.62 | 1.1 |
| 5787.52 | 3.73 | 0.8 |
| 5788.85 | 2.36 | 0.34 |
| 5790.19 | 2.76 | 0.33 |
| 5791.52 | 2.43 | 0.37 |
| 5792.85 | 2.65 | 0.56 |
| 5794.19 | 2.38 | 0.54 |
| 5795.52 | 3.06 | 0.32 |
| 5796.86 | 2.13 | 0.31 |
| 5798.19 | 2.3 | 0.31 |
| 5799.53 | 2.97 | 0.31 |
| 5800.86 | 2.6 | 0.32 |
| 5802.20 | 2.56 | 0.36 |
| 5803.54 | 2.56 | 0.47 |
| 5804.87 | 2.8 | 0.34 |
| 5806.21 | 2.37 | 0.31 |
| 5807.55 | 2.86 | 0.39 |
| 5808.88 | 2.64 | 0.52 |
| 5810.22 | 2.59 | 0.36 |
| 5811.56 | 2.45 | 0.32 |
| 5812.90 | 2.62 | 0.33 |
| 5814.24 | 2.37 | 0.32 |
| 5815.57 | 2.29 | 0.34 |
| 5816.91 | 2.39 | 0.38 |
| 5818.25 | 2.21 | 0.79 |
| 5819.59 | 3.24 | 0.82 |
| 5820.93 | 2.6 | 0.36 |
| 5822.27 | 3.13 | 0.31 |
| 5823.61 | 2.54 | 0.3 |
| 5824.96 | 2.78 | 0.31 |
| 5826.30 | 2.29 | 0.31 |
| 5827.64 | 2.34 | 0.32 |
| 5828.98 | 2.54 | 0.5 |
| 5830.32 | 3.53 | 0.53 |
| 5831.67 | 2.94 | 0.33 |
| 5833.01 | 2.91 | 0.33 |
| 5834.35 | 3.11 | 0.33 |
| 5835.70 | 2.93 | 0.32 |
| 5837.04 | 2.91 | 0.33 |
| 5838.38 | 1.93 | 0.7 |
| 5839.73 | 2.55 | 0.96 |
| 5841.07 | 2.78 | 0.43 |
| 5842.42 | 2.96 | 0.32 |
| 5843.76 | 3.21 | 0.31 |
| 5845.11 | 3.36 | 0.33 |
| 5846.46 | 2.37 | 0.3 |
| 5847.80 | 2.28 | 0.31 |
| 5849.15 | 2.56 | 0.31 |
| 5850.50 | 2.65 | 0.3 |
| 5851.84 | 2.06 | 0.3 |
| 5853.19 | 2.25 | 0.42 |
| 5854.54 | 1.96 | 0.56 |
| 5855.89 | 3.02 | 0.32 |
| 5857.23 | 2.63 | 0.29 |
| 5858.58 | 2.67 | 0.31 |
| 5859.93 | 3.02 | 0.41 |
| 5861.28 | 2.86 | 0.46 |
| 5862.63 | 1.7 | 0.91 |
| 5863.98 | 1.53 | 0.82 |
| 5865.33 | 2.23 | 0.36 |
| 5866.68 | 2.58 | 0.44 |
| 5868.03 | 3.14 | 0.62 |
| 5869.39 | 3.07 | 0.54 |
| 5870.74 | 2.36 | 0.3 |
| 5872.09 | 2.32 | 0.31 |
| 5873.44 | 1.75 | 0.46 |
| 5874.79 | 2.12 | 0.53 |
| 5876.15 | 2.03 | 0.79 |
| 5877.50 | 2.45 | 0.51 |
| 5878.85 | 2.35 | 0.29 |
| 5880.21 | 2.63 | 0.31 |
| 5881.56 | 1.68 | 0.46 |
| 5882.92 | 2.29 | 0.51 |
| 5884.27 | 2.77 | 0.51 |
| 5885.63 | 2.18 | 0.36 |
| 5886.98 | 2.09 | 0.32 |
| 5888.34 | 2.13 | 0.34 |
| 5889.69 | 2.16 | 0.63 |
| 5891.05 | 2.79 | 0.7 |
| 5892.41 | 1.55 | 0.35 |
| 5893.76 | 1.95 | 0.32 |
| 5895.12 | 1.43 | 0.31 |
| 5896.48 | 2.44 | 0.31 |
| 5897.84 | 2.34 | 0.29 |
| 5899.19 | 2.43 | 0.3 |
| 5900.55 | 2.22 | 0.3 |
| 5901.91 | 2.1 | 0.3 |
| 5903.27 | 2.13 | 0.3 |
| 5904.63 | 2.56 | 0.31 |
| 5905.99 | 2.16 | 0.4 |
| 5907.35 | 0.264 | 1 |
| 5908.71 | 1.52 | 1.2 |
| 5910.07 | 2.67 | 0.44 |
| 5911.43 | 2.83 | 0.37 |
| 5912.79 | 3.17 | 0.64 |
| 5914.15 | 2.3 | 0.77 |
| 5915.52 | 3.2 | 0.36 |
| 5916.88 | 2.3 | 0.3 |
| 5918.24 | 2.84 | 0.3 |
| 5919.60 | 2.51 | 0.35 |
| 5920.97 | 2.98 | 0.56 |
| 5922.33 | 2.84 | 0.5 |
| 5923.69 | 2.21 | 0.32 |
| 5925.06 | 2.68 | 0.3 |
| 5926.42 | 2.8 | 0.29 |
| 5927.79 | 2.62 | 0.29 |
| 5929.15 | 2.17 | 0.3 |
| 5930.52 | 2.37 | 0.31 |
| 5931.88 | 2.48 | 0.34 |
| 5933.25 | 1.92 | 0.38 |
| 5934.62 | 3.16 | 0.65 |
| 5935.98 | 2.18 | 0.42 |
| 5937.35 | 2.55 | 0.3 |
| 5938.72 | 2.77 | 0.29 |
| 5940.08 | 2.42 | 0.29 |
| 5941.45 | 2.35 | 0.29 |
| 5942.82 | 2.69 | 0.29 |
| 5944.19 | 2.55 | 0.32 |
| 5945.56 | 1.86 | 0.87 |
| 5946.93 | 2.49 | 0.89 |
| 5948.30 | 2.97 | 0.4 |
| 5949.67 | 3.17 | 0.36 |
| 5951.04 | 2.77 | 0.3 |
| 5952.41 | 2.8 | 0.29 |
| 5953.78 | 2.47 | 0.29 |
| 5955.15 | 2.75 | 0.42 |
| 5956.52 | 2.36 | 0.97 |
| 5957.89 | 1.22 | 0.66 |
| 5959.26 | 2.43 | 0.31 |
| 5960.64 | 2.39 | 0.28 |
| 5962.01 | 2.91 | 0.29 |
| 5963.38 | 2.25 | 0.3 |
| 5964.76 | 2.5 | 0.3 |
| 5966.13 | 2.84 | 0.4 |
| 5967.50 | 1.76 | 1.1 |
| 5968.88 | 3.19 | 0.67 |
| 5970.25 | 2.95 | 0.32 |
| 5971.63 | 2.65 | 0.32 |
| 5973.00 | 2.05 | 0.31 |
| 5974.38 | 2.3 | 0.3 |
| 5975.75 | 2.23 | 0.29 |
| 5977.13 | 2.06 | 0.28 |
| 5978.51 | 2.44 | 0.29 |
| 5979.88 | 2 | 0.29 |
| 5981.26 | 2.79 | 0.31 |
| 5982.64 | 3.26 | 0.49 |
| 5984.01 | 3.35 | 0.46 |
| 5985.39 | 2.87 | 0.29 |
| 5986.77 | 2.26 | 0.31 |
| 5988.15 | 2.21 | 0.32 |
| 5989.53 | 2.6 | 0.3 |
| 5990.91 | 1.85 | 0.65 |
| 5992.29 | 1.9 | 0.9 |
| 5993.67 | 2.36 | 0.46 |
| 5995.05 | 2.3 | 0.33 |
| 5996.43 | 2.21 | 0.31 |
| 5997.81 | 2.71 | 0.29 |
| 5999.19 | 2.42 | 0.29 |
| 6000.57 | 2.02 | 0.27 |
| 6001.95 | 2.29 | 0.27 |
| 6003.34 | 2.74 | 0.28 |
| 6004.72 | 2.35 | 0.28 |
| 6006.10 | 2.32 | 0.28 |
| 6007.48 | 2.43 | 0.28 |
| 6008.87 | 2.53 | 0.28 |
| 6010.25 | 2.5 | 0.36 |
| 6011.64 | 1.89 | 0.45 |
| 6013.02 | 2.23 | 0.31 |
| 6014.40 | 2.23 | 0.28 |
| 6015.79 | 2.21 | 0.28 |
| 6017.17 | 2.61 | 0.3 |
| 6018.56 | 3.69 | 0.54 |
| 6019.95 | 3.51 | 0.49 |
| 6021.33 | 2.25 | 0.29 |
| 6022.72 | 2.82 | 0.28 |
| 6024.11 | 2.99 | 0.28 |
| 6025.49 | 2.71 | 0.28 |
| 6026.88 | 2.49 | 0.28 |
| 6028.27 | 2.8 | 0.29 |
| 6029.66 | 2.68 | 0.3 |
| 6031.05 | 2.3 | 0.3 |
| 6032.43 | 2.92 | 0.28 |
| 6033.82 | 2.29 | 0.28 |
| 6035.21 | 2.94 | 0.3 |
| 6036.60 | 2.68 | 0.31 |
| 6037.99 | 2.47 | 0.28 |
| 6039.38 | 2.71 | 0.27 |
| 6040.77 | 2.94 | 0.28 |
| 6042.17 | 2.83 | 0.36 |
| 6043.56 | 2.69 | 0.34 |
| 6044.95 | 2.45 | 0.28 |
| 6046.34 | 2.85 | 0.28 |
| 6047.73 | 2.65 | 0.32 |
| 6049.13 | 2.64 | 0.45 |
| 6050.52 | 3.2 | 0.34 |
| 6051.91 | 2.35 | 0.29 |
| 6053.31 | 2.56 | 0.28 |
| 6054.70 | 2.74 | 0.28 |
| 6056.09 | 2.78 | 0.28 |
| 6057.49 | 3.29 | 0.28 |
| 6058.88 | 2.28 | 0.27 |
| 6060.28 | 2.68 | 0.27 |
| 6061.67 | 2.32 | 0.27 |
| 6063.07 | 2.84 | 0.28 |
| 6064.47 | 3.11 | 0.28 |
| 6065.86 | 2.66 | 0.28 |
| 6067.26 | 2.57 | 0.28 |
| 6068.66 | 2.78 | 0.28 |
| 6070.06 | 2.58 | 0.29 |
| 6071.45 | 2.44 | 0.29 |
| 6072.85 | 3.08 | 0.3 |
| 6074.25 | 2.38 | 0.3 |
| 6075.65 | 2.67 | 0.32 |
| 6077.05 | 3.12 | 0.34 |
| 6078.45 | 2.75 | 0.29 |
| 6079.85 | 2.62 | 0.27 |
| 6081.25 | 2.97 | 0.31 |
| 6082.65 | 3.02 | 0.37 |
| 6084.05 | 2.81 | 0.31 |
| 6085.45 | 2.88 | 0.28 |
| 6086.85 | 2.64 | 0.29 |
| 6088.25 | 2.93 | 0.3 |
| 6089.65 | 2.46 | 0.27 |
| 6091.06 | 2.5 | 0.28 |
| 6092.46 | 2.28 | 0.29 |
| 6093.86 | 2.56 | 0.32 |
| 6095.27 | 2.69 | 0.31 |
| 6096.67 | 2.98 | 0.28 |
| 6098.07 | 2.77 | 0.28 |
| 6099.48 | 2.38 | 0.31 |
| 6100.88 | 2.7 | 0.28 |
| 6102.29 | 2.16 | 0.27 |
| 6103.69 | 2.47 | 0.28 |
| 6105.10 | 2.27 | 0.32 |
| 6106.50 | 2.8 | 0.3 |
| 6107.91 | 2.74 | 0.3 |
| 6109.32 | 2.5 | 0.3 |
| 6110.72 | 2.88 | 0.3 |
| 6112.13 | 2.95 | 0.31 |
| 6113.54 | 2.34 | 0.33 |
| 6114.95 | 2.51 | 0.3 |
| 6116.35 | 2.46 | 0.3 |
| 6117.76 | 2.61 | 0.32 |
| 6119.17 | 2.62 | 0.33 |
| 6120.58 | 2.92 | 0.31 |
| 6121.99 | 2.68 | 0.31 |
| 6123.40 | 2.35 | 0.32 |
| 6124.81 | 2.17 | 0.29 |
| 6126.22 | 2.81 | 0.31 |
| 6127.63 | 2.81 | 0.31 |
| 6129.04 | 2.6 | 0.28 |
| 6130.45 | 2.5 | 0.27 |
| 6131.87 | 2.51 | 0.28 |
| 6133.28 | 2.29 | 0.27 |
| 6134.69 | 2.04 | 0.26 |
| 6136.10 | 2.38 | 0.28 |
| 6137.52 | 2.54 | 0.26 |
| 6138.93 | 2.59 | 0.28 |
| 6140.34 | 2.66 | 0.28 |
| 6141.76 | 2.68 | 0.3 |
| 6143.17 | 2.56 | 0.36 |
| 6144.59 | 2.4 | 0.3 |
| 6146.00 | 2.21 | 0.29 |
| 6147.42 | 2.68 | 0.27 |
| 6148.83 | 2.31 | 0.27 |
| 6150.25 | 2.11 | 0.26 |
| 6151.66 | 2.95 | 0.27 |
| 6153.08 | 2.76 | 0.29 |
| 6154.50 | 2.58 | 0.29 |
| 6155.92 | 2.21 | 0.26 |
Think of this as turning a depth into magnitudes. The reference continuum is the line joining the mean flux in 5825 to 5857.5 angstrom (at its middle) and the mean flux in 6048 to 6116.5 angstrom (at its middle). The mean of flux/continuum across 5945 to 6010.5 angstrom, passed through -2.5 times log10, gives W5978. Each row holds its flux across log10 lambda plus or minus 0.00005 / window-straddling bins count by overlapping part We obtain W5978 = 0.09 mag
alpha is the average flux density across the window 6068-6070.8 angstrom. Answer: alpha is 2.68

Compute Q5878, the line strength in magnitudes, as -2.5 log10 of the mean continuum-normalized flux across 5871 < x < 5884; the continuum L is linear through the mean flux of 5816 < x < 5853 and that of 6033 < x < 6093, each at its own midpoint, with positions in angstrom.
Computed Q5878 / 0.22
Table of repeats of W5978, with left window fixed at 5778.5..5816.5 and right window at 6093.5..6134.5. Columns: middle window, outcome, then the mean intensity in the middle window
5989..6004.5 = 0.13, 2.31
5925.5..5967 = 0.04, 2.5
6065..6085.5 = -0.07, 2.75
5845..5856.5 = 0.07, 2.46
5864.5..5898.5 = 0.16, 2.27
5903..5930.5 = 0.07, 2.44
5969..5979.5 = 0.08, 2.42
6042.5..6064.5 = -0.05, 2.7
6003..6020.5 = 0.02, 2.55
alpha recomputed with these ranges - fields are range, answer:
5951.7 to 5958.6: 2.32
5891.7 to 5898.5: 1.94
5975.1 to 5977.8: 2.14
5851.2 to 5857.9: 2.39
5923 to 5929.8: 2.5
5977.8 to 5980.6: 2.22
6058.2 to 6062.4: 2.43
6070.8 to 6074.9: 2.64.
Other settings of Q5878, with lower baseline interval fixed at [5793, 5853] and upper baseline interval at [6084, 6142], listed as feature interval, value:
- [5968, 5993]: 0.050 mag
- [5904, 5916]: 0.153 mag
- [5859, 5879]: 0.115 mag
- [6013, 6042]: -0.042 mag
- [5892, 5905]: 0.235 mag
